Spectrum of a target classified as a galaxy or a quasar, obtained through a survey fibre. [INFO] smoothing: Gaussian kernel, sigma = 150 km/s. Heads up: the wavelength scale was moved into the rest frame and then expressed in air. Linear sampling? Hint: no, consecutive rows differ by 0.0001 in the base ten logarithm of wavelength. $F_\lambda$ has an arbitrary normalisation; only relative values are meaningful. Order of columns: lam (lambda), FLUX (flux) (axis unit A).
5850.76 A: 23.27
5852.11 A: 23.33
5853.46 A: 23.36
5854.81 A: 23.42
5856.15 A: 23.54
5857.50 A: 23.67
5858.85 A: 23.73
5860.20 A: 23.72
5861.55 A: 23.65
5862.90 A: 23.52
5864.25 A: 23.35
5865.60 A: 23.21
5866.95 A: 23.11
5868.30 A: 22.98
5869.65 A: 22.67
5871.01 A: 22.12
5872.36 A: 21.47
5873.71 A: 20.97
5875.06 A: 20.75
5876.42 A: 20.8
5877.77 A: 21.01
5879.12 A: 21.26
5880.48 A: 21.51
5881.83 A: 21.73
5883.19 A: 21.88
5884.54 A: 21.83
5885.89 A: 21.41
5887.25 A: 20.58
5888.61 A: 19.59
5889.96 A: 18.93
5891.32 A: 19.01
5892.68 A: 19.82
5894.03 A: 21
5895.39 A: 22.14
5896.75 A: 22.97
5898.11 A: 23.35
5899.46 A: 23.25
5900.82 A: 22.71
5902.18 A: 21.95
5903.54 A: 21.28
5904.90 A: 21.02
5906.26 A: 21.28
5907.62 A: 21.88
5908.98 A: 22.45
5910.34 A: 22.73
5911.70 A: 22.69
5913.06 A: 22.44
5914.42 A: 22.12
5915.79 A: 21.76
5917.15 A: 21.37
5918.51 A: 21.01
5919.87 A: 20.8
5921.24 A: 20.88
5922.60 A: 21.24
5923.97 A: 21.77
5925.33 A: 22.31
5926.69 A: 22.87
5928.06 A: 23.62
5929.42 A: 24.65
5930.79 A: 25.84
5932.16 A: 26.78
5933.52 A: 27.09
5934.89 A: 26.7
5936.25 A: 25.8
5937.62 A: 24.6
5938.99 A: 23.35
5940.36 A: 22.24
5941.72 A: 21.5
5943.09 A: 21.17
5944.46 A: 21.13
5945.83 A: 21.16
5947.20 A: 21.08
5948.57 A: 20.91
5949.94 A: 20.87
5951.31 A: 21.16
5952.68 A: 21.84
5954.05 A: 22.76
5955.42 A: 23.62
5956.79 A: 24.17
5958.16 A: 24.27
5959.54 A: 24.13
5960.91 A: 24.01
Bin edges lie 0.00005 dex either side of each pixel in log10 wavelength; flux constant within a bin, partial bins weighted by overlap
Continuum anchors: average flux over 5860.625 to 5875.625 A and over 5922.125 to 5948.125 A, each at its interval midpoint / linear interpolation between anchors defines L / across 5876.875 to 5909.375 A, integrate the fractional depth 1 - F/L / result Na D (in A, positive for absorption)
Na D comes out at 2.1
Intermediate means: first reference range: 22.6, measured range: 21.4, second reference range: 23.4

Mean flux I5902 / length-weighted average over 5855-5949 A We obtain 22.3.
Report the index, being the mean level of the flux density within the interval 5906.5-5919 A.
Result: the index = 22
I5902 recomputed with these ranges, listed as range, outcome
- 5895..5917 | 22.2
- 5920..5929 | 22.1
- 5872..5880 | 21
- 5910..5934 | 22.9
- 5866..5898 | 21.3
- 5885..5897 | 20.5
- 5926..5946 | 24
